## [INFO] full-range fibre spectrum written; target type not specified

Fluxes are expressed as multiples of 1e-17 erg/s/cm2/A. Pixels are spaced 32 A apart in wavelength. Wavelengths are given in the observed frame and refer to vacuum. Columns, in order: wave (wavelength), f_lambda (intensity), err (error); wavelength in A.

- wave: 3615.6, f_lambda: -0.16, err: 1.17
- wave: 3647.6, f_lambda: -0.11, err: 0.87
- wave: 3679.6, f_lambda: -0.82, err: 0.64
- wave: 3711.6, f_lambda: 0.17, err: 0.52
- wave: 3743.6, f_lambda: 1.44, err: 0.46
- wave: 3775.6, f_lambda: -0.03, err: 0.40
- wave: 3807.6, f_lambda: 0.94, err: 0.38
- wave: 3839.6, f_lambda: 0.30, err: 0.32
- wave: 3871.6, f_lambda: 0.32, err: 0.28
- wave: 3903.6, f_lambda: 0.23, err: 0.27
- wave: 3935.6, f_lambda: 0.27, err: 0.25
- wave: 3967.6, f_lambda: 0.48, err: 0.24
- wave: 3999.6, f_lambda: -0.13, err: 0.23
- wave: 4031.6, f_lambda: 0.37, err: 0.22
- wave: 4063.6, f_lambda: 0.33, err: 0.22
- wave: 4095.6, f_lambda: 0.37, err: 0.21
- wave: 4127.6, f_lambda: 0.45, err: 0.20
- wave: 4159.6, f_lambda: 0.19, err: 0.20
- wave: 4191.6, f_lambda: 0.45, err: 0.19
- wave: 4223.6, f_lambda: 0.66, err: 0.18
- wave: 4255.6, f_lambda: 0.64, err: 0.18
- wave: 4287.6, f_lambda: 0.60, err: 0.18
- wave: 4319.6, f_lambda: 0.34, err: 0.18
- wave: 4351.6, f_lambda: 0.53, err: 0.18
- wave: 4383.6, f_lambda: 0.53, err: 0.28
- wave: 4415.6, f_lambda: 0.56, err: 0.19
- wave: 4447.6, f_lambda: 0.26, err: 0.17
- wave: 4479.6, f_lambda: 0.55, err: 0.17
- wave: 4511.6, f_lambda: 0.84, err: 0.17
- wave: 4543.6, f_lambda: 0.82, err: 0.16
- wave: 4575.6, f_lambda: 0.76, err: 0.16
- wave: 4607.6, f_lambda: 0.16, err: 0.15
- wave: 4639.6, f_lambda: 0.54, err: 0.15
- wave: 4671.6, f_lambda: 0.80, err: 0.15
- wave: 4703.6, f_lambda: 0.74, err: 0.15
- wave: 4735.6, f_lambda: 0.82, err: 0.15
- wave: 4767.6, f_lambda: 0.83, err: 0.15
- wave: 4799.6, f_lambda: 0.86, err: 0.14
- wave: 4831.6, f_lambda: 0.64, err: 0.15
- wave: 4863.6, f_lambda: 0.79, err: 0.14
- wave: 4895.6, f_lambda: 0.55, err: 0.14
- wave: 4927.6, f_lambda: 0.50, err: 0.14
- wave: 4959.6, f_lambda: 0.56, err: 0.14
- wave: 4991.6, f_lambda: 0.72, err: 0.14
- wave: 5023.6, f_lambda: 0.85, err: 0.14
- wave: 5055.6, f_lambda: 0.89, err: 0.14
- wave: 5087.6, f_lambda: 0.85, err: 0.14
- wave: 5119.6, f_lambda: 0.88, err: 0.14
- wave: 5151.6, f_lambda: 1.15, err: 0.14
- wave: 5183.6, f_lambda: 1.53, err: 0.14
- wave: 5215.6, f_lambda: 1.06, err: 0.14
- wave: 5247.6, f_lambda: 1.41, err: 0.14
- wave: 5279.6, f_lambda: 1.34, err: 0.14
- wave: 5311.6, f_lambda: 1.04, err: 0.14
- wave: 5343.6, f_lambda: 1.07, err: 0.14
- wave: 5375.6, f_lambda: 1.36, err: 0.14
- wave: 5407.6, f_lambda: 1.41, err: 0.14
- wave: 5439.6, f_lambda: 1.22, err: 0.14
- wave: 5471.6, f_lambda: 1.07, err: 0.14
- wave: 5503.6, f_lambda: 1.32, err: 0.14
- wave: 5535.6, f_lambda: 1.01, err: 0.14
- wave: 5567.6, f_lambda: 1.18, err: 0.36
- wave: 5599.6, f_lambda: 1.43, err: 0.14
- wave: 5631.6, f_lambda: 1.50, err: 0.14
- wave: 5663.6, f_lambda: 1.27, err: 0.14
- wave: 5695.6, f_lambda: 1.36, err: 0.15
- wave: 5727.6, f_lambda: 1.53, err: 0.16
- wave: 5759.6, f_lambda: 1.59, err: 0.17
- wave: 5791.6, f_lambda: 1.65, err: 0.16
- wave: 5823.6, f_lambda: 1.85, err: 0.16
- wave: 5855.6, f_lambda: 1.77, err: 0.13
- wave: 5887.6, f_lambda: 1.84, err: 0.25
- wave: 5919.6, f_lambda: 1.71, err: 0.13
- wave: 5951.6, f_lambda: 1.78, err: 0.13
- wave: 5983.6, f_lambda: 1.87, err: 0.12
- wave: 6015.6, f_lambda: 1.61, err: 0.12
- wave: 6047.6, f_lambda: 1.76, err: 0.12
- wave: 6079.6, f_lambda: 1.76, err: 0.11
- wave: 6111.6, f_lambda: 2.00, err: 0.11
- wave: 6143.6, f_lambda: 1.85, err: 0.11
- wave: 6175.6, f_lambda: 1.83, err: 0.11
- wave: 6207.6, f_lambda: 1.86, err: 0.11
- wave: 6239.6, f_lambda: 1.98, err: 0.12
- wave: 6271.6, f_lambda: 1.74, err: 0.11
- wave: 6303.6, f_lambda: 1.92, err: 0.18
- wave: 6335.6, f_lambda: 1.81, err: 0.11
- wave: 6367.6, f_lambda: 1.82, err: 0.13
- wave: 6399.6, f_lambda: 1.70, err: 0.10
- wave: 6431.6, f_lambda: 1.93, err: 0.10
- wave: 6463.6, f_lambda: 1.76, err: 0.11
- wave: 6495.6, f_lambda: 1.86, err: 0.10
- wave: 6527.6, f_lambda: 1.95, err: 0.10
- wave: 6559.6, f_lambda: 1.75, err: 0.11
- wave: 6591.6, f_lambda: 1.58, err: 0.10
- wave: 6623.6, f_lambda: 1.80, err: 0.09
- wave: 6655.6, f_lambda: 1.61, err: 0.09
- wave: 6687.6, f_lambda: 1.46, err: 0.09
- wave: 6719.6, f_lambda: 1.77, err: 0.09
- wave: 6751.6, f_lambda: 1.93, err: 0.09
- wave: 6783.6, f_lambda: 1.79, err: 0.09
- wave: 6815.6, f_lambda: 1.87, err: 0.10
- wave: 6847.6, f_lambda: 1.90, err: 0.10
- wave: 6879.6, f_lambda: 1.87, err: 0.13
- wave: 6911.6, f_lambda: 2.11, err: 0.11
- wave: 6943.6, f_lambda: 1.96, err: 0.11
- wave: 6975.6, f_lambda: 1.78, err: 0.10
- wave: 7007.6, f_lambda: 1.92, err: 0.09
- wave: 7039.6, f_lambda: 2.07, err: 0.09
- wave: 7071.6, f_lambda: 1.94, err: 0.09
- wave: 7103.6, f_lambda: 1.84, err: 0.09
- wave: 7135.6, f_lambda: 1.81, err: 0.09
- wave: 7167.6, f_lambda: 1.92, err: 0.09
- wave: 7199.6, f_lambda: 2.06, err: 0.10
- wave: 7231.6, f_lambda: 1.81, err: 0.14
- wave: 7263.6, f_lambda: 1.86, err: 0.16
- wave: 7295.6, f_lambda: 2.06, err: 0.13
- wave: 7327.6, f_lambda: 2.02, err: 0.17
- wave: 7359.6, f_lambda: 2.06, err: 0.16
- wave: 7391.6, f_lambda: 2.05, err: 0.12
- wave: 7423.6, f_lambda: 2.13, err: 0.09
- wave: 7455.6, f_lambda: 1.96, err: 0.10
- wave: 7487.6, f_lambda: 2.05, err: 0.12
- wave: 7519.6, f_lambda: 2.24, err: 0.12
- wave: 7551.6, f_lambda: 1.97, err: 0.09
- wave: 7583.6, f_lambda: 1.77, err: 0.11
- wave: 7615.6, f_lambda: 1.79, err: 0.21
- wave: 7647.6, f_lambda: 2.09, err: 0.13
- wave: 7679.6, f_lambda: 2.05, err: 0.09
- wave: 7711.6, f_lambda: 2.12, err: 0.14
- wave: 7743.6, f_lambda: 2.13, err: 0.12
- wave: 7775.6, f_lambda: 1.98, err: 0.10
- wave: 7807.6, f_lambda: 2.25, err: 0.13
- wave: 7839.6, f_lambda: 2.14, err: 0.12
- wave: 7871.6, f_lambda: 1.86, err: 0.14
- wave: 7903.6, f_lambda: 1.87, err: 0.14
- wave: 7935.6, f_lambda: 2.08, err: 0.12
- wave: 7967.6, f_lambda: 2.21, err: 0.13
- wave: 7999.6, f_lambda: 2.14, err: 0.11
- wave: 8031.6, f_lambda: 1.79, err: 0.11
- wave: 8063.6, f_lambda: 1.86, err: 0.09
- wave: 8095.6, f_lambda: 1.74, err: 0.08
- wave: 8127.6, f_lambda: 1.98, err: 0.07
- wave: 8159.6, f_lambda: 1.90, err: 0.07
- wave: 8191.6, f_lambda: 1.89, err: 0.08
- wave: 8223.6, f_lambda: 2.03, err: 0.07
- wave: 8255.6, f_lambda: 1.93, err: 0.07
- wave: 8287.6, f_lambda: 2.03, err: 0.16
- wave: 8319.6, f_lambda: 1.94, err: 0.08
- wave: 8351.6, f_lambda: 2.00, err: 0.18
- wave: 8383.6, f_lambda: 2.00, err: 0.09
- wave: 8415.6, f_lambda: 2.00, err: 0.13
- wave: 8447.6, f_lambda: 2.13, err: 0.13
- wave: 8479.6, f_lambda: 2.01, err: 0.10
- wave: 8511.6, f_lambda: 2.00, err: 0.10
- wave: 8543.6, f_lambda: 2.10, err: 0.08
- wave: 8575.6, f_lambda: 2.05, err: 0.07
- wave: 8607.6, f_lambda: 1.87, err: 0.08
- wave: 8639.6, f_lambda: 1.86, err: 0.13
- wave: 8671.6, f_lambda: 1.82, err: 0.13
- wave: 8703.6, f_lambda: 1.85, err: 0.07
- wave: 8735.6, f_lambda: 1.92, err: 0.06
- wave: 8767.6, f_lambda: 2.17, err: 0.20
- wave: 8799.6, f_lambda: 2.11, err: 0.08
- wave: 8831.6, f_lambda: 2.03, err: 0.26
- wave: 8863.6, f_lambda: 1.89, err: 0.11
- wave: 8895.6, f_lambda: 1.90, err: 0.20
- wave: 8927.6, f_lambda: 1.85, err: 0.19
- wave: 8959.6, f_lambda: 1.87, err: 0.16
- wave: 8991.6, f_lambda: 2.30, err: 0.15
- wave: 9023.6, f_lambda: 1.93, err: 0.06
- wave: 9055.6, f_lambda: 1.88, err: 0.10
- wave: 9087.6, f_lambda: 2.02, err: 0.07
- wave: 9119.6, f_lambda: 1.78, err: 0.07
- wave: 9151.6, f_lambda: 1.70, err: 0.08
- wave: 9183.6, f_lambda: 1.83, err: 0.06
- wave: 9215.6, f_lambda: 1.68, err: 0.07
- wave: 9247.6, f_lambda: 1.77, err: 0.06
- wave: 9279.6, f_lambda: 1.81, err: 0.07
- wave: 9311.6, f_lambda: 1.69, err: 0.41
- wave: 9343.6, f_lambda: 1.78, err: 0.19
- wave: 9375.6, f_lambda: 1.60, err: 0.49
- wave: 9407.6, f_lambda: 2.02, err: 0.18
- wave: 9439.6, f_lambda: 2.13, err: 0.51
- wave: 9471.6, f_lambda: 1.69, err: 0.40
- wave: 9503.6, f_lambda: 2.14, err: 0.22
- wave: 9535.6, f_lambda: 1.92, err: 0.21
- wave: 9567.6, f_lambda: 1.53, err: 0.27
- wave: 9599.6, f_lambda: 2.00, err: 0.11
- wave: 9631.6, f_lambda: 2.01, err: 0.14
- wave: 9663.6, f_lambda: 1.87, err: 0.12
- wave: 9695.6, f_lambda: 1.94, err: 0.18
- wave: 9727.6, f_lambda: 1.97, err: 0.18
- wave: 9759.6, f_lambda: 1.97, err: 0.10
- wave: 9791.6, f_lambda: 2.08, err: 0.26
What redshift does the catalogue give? 0.290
